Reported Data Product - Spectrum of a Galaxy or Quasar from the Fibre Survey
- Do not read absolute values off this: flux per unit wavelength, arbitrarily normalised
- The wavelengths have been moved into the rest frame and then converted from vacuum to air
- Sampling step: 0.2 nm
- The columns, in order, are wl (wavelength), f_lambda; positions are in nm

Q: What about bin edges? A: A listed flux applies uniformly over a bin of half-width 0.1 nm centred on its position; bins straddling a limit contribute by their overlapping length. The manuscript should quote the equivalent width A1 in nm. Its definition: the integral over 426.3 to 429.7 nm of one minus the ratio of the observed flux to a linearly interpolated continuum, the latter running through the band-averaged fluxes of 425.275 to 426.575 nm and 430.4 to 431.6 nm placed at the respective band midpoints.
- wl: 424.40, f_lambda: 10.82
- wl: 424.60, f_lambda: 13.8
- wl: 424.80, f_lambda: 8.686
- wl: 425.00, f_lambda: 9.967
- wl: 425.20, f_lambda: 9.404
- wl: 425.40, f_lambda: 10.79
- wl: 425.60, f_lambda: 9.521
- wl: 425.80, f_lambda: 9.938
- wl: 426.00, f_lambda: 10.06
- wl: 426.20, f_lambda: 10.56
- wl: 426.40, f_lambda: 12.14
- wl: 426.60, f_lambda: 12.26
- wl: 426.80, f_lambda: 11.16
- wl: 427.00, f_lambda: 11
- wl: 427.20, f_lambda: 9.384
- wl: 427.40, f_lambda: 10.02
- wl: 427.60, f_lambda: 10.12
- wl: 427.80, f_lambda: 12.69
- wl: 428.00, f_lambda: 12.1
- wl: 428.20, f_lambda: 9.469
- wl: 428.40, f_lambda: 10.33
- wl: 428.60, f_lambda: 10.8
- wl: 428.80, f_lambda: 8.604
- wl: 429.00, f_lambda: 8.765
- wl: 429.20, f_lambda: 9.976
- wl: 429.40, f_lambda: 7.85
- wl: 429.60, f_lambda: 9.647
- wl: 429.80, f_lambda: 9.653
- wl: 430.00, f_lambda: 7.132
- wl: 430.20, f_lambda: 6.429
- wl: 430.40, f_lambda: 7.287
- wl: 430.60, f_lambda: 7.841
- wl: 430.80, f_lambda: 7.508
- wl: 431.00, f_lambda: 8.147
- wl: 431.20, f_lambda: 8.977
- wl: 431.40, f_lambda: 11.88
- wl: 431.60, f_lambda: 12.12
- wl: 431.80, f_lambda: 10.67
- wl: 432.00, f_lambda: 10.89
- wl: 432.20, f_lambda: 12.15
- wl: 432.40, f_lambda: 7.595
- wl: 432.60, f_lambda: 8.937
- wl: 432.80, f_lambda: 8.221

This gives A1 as -0.14 nm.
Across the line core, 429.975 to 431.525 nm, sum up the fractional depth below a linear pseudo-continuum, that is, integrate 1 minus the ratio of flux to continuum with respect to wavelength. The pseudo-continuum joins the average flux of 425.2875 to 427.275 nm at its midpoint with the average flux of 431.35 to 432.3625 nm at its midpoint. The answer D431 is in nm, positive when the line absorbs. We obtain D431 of 0.404 nm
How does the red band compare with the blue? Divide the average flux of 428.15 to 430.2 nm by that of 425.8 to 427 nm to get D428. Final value 0.8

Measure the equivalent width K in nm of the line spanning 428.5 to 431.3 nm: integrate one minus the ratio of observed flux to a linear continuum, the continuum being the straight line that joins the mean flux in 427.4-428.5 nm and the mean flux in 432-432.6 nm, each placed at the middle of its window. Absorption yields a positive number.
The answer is 0.53 nm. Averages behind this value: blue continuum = 10.9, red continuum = 9.89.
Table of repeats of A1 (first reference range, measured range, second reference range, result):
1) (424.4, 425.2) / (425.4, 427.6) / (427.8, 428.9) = -0.01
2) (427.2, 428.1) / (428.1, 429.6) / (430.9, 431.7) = 0.19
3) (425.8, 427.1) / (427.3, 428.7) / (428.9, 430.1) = -0.12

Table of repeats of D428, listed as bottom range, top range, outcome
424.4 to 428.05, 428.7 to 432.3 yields 0.86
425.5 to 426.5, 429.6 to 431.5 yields 0.80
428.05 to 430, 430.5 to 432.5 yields 1.04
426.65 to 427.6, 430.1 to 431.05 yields 0.71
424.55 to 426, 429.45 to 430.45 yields 0.79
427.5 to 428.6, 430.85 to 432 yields 0.94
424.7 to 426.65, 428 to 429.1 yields 0.96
